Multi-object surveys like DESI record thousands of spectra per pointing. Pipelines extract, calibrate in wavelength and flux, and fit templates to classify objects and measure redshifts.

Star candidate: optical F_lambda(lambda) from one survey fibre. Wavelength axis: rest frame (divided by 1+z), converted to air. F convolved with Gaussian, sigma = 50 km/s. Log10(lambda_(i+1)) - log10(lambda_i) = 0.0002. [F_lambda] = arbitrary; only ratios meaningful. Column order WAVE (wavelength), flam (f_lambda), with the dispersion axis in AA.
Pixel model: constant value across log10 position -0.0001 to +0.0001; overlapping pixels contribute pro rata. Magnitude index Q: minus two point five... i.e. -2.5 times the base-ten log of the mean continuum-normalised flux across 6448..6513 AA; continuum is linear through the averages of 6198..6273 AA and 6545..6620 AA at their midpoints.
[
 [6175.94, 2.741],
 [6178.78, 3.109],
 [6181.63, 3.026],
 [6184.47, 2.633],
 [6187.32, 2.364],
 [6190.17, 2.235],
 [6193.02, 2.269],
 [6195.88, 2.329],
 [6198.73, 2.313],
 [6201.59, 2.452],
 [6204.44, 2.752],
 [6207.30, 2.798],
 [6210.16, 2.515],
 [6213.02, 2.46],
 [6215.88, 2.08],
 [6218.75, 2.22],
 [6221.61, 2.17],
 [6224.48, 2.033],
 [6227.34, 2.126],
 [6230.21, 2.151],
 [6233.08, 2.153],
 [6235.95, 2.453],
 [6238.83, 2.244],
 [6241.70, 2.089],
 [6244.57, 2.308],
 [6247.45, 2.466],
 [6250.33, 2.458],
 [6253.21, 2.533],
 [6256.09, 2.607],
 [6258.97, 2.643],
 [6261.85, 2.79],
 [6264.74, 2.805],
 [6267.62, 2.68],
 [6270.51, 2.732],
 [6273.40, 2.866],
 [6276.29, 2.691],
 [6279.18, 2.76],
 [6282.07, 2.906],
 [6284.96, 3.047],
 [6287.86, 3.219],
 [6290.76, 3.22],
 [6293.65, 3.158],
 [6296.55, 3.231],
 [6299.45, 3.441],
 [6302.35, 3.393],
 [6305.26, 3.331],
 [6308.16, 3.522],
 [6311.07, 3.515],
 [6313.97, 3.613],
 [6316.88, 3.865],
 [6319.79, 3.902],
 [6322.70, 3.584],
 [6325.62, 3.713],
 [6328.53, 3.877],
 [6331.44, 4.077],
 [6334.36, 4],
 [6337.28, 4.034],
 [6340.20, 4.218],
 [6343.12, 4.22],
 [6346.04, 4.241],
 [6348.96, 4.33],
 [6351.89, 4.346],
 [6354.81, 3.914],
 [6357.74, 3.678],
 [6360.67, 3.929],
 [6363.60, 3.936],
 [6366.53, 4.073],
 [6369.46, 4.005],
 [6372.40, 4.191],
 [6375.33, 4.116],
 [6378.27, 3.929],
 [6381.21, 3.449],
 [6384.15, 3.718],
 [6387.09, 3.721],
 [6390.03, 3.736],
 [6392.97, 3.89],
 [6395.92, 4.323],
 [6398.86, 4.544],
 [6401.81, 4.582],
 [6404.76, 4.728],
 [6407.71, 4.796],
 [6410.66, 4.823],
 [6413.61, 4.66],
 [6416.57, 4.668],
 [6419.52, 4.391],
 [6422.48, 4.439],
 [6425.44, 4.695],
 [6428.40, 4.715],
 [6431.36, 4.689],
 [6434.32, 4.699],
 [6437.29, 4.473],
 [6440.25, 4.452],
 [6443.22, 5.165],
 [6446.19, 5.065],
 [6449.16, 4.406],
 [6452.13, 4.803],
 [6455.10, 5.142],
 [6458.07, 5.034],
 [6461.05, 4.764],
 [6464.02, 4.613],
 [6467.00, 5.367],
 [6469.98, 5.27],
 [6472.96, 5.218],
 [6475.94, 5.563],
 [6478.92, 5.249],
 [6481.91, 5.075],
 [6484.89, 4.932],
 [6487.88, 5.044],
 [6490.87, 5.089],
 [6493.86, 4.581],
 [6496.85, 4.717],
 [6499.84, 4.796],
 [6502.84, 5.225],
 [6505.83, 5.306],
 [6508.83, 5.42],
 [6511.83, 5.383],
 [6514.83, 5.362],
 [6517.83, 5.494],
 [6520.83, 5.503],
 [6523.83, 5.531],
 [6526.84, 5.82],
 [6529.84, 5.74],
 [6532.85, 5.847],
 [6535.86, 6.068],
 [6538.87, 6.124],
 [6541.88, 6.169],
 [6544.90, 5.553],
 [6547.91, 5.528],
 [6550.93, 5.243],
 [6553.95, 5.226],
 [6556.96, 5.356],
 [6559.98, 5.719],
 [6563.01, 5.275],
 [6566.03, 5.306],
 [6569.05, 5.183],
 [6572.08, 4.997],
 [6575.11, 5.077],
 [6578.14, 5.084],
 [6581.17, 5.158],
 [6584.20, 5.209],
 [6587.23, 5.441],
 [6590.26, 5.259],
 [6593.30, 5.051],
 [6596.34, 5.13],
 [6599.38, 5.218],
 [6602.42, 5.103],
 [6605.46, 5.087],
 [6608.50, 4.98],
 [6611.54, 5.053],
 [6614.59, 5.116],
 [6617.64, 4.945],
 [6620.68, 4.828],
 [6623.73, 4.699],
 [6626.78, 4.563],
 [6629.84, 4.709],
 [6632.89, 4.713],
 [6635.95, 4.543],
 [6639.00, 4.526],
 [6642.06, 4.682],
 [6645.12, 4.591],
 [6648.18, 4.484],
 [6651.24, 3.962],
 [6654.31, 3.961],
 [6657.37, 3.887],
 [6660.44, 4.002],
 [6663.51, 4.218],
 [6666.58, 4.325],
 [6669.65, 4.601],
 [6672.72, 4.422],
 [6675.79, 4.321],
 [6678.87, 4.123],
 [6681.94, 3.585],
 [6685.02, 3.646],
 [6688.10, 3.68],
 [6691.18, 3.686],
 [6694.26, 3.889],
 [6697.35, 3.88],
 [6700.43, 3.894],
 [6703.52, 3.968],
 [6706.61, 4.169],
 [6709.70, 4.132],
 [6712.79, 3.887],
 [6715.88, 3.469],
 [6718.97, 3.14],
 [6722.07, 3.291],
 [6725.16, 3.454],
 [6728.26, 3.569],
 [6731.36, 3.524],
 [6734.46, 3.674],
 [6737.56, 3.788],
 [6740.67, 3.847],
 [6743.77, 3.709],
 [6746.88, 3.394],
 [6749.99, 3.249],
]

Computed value -0.153 mag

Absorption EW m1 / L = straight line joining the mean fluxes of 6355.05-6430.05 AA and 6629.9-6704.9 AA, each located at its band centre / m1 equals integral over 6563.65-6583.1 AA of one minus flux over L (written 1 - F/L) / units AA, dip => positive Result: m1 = -4.5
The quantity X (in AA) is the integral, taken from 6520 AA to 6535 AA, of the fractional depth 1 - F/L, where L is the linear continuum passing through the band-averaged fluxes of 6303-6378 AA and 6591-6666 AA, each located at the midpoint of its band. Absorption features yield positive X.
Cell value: -4.4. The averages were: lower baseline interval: 3.92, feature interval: 5.71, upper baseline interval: 4.67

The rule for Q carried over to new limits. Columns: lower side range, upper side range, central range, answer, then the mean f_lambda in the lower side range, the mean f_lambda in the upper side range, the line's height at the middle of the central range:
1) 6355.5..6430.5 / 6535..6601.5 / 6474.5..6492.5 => -0.073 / 4.23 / 5.37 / 4.82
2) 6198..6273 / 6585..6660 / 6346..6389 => -0.224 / 2.43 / 4.76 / 3.23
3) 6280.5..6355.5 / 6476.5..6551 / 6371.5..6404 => 0.070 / 3.69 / 5.4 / 4.3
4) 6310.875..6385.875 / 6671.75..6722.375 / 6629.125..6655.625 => -0.158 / 3.95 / 3.84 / 3.86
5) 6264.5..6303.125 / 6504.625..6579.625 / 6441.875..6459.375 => -0.073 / 3.01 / 5.49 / 4.61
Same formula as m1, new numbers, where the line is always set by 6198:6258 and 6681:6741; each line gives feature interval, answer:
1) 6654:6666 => -1.6 AA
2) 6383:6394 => -3.8 AA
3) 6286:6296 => -2.6 AA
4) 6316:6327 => -4.8 AA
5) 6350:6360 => -4.7 AA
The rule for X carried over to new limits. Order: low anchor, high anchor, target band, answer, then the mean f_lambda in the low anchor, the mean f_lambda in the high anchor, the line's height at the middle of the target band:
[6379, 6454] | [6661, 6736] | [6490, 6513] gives -4.2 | 4.46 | 3.86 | 4.28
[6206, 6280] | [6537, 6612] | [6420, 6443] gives -3.1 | 2.45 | 5.31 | 4.08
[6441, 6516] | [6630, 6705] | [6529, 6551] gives -4.9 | 5.06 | 4.16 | 4.76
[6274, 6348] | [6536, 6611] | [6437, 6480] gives -4.1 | 3.55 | 5.32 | 4.55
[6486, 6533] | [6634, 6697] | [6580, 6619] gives -4.2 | 5.29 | 4.15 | 4.63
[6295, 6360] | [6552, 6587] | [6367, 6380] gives 0.1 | 3.82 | 5.24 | 4.09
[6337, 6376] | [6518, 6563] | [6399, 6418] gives -0.7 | 4.09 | 5.65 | 4.53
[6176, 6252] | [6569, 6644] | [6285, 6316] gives -4.1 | 2.4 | 4.97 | 2.96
